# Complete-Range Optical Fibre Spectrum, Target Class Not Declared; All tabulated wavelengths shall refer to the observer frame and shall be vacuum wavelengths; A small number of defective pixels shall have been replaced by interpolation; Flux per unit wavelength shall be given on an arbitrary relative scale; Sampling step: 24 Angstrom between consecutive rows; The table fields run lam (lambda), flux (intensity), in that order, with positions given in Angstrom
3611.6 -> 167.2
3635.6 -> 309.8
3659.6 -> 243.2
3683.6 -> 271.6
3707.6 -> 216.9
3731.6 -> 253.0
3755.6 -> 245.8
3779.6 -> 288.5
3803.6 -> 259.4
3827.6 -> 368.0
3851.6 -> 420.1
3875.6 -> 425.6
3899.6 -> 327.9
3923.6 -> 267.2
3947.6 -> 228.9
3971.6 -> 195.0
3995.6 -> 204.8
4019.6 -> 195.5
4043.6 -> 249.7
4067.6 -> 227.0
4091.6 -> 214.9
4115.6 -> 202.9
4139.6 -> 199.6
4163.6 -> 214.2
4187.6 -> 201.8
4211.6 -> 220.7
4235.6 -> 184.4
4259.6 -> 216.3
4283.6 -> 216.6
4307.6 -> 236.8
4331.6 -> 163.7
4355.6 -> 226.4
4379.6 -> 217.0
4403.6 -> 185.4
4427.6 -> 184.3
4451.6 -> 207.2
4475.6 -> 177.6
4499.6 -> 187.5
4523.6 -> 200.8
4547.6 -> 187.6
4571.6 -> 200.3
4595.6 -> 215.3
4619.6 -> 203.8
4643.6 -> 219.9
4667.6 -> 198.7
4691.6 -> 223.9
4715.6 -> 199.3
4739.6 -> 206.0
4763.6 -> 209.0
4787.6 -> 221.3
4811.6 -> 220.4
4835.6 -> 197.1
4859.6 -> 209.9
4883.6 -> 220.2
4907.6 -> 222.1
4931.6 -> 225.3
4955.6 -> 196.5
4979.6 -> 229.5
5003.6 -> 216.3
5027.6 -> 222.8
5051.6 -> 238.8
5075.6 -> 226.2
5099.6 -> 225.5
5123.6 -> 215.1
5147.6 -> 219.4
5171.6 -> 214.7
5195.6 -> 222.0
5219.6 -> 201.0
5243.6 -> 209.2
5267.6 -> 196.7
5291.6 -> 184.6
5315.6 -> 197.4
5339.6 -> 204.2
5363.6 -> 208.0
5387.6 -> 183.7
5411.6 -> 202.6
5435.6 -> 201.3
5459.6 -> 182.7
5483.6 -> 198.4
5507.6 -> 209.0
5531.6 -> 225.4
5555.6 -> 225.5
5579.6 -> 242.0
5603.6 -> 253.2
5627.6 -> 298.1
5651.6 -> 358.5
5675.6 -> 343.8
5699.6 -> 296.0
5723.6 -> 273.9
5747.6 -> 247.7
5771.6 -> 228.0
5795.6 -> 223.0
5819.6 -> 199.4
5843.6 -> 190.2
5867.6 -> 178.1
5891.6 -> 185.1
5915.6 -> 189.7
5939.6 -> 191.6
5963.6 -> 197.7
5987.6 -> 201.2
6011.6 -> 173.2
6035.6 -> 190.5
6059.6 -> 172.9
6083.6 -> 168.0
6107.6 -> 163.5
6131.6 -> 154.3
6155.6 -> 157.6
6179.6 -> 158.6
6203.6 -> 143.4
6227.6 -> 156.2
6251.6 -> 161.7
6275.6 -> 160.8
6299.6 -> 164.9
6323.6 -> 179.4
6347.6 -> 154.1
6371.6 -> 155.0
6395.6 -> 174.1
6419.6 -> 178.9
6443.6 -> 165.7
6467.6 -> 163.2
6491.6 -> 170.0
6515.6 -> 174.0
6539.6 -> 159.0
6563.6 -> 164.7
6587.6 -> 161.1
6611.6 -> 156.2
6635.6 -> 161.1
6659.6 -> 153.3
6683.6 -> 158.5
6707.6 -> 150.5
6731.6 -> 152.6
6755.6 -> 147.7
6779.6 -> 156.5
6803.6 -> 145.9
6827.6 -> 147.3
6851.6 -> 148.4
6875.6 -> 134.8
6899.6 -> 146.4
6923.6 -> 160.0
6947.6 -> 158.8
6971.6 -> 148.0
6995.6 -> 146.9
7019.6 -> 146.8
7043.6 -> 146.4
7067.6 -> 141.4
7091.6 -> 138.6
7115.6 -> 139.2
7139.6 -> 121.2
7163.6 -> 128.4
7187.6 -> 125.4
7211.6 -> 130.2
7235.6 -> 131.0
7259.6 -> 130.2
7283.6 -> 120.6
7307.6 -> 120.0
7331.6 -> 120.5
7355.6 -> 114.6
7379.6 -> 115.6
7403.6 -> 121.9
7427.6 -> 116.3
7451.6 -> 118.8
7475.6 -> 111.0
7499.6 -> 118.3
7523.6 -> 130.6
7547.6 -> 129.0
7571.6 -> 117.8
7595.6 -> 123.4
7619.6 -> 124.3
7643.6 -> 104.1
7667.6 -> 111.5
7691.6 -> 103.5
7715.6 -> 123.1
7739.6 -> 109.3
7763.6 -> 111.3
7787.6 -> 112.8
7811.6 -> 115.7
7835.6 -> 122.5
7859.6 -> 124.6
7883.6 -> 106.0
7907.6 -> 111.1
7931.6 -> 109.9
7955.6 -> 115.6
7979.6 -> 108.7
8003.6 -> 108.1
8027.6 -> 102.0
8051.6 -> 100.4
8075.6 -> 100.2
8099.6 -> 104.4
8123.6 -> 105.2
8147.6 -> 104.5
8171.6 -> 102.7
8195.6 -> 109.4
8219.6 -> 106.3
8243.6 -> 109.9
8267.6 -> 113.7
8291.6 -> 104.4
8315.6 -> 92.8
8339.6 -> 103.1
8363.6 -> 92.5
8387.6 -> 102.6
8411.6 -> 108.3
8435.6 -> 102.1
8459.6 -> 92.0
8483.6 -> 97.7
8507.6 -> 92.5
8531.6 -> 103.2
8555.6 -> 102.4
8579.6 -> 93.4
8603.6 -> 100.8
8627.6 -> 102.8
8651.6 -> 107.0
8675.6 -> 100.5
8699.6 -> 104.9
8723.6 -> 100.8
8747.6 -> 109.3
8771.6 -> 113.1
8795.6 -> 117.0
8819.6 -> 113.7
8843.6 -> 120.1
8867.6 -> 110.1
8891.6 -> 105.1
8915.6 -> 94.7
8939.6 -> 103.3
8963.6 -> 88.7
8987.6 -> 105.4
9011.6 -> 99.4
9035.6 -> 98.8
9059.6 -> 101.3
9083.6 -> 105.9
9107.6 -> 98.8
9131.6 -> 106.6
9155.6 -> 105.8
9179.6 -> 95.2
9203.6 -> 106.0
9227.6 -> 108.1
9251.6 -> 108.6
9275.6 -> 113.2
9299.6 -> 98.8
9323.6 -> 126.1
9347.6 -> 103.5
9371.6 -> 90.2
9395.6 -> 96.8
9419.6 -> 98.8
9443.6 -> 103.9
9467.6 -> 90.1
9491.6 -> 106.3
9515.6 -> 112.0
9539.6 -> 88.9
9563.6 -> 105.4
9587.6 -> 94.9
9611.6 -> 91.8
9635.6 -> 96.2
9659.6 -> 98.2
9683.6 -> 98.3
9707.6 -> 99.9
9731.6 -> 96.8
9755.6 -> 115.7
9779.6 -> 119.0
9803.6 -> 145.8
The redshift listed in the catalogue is 1.025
